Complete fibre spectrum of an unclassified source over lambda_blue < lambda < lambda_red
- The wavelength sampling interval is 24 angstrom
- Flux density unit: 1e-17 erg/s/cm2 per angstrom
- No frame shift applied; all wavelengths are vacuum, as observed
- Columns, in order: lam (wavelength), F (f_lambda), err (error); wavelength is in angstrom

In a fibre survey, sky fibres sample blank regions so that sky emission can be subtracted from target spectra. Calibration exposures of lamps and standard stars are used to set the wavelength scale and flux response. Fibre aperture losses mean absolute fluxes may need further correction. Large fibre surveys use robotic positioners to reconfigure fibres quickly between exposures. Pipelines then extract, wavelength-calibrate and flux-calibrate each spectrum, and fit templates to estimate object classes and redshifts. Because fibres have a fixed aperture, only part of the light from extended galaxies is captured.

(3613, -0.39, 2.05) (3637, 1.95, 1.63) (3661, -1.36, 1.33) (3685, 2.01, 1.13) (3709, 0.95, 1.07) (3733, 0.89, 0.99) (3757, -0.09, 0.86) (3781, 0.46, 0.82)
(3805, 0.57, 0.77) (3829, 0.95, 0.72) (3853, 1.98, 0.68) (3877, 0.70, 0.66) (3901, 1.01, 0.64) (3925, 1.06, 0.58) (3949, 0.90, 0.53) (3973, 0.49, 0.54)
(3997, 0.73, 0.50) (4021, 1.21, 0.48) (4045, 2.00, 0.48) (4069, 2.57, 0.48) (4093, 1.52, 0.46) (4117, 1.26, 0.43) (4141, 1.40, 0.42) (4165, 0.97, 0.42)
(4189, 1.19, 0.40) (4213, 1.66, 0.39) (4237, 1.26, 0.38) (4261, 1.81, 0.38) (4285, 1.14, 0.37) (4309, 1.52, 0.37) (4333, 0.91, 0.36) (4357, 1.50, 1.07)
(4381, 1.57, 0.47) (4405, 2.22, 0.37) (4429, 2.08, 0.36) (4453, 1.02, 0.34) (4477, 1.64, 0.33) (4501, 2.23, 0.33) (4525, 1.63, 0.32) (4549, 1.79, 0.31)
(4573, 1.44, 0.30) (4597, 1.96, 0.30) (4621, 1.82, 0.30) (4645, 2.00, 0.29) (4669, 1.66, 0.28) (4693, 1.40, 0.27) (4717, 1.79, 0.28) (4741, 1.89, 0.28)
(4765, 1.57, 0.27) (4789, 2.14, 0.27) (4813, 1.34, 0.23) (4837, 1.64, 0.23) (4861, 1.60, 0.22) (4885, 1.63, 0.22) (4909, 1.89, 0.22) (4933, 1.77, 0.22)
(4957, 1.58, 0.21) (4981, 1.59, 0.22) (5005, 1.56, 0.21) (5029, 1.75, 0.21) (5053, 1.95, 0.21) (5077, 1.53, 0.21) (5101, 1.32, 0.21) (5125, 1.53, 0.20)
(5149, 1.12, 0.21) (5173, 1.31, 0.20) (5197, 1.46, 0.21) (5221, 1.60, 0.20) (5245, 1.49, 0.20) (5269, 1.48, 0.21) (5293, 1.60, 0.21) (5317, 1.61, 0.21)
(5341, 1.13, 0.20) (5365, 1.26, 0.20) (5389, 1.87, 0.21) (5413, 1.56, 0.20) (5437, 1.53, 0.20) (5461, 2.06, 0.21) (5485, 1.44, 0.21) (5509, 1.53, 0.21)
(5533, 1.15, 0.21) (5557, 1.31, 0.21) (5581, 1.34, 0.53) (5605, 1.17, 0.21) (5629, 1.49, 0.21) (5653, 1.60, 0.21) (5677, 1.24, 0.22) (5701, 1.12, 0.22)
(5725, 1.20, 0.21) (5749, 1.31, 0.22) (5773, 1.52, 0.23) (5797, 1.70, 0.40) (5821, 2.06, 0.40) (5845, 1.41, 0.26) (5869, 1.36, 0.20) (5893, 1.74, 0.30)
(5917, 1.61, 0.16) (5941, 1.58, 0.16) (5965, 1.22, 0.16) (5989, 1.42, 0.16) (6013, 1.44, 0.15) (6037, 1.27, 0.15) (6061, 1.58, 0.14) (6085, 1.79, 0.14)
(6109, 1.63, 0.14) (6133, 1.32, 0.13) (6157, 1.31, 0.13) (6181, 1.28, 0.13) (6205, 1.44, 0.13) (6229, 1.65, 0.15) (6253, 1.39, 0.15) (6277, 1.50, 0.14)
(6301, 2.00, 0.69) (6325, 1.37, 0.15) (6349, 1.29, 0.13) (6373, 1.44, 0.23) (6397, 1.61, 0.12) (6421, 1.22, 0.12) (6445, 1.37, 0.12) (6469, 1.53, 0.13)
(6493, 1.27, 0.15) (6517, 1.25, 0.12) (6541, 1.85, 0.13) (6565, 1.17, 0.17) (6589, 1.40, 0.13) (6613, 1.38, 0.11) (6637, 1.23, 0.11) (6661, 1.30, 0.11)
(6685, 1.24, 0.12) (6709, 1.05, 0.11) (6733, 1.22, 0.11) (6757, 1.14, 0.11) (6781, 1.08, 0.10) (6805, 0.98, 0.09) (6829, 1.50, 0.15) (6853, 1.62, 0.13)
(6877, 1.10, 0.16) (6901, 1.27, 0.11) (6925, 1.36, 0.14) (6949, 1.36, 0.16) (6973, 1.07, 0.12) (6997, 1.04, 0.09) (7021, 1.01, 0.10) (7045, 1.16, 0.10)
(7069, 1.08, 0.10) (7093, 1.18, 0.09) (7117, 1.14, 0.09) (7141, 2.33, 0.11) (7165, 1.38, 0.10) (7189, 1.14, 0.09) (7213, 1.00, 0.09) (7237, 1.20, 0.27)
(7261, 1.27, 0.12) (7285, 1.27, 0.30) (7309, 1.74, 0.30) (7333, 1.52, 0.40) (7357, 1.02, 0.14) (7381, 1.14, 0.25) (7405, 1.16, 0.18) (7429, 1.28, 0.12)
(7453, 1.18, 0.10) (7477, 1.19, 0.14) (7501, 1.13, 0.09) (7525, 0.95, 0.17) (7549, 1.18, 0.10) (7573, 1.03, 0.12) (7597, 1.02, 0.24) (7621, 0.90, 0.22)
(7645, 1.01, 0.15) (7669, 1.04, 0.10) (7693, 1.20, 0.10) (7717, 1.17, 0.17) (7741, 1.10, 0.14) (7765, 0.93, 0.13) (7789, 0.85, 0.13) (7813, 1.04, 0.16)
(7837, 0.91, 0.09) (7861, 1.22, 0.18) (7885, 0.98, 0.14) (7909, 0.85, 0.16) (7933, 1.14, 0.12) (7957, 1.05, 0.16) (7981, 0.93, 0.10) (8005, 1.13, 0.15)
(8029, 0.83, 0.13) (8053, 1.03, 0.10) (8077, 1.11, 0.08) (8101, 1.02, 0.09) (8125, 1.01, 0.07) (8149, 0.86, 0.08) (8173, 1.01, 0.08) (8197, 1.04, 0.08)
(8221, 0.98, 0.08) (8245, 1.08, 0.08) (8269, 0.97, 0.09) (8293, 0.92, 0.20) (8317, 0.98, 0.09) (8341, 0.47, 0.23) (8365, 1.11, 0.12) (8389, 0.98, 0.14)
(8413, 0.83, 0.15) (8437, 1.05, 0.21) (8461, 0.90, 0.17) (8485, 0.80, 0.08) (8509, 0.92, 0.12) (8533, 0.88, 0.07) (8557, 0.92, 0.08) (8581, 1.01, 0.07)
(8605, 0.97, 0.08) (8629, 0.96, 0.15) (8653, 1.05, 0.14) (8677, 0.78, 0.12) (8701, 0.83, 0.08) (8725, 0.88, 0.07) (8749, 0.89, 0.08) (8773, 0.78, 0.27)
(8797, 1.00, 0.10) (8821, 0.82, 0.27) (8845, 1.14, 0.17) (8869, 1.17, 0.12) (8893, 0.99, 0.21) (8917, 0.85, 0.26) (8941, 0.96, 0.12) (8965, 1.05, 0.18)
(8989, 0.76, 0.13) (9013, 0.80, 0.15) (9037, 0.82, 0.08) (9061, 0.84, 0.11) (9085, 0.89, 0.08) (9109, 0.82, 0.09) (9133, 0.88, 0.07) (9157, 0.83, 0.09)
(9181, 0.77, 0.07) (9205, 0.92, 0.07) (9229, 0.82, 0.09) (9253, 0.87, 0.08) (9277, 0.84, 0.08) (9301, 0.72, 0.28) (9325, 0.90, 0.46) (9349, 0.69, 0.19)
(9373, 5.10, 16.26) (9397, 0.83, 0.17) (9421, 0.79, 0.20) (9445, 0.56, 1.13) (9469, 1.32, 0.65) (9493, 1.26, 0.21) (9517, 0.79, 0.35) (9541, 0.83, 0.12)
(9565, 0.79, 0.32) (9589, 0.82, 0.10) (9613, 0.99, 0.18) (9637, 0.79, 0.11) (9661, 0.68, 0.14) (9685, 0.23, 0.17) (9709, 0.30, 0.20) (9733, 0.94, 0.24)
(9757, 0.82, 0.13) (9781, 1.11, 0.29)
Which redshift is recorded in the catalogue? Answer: 0.09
